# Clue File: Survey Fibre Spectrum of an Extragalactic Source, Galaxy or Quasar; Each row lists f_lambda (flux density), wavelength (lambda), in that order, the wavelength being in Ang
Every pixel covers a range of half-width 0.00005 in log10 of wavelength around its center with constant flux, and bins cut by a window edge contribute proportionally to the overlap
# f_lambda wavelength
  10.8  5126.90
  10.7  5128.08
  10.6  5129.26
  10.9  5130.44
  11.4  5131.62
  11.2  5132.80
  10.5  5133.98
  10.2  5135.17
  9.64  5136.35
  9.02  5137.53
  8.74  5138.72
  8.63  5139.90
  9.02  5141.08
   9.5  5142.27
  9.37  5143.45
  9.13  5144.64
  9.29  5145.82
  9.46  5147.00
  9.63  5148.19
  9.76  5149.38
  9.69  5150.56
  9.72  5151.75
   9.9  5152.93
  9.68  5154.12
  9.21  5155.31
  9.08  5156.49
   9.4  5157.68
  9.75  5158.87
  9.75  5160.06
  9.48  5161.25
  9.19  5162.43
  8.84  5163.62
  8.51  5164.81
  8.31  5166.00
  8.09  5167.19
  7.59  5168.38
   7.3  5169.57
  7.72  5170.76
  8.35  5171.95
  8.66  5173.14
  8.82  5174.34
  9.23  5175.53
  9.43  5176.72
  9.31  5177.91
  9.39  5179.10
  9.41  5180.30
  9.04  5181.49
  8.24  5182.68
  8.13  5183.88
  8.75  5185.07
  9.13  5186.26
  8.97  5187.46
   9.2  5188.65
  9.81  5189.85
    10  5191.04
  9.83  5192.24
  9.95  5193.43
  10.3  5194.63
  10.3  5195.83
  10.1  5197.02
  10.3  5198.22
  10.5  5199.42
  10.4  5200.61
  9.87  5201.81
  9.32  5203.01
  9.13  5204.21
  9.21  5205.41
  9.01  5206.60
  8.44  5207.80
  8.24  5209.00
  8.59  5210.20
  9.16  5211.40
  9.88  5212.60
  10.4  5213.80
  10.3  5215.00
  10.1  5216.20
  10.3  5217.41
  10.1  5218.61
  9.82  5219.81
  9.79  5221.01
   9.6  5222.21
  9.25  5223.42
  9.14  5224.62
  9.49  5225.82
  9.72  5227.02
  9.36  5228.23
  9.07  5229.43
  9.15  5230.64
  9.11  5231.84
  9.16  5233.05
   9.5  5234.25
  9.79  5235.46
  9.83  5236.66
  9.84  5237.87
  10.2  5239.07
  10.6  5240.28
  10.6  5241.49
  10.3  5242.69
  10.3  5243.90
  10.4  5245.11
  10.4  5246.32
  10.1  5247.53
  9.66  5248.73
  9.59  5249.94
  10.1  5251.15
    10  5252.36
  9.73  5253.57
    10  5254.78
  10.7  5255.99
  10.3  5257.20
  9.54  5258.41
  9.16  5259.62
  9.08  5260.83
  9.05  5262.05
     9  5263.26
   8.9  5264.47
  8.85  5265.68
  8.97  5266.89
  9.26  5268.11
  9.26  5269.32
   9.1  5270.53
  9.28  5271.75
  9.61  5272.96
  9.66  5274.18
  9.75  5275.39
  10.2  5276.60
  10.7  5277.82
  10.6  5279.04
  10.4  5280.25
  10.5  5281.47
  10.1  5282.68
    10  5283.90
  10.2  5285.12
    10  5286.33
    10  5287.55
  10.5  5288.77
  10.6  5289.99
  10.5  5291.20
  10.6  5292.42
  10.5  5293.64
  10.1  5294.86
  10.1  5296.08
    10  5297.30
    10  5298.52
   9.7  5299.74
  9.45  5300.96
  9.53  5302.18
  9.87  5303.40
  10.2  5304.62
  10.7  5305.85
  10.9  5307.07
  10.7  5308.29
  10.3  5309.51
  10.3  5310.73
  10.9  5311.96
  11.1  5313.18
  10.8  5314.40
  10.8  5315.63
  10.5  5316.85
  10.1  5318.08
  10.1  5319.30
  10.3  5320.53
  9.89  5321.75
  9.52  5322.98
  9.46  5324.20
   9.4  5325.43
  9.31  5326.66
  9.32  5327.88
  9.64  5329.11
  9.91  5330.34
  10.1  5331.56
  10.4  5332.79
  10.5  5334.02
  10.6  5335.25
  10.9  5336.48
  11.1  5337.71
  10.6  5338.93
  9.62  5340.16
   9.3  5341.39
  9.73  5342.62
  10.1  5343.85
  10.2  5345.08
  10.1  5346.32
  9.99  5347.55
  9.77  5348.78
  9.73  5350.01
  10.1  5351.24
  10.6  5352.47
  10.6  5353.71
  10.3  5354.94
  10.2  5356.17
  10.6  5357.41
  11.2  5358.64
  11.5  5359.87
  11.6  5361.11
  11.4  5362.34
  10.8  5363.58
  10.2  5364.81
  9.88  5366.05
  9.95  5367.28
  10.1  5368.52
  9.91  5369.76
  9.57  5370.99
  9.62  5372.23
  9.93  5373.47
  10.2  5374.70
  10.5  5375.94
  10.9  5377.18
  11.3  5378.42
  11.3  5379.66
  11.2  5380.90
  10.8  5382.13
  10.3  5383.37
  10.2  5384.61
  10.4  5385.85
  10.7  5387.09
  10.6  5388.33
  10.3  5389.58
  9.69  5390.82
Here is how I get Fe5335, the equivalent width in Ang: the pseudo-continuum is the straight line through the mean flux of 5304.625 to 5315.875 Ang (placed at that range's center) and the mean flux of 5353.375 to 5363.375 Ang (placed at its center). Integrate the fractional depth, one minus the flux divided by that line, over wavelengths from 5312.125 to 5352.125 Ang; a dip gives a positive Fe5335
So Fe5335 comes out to 2.6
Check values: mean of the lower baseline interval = 10.7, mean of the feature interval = 10.1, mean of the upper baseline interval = 10.9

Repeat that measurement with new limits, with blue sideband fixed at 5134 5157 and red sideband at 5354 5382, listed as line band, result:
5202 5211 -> 0.78 Ang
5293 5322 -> -0.10 Ang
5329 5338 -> -0.02 Ang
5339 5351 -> 0.65 Ang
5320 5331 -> 0.75 Ang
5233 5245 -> -0.19 Ang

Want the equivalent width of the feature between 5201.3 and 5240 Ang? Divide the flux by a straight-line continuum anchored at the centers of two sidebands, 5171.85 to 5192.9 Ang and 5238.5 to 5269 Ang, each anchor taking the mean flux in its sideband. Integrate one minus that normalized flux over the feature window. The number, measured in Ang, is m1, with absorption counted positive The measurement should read -0.1 Ang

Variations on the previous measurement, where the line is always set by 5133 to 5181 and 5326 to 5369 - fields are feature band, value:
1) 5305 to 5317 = -0.7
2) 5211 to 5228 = -0.5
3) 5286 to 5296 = -0.4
